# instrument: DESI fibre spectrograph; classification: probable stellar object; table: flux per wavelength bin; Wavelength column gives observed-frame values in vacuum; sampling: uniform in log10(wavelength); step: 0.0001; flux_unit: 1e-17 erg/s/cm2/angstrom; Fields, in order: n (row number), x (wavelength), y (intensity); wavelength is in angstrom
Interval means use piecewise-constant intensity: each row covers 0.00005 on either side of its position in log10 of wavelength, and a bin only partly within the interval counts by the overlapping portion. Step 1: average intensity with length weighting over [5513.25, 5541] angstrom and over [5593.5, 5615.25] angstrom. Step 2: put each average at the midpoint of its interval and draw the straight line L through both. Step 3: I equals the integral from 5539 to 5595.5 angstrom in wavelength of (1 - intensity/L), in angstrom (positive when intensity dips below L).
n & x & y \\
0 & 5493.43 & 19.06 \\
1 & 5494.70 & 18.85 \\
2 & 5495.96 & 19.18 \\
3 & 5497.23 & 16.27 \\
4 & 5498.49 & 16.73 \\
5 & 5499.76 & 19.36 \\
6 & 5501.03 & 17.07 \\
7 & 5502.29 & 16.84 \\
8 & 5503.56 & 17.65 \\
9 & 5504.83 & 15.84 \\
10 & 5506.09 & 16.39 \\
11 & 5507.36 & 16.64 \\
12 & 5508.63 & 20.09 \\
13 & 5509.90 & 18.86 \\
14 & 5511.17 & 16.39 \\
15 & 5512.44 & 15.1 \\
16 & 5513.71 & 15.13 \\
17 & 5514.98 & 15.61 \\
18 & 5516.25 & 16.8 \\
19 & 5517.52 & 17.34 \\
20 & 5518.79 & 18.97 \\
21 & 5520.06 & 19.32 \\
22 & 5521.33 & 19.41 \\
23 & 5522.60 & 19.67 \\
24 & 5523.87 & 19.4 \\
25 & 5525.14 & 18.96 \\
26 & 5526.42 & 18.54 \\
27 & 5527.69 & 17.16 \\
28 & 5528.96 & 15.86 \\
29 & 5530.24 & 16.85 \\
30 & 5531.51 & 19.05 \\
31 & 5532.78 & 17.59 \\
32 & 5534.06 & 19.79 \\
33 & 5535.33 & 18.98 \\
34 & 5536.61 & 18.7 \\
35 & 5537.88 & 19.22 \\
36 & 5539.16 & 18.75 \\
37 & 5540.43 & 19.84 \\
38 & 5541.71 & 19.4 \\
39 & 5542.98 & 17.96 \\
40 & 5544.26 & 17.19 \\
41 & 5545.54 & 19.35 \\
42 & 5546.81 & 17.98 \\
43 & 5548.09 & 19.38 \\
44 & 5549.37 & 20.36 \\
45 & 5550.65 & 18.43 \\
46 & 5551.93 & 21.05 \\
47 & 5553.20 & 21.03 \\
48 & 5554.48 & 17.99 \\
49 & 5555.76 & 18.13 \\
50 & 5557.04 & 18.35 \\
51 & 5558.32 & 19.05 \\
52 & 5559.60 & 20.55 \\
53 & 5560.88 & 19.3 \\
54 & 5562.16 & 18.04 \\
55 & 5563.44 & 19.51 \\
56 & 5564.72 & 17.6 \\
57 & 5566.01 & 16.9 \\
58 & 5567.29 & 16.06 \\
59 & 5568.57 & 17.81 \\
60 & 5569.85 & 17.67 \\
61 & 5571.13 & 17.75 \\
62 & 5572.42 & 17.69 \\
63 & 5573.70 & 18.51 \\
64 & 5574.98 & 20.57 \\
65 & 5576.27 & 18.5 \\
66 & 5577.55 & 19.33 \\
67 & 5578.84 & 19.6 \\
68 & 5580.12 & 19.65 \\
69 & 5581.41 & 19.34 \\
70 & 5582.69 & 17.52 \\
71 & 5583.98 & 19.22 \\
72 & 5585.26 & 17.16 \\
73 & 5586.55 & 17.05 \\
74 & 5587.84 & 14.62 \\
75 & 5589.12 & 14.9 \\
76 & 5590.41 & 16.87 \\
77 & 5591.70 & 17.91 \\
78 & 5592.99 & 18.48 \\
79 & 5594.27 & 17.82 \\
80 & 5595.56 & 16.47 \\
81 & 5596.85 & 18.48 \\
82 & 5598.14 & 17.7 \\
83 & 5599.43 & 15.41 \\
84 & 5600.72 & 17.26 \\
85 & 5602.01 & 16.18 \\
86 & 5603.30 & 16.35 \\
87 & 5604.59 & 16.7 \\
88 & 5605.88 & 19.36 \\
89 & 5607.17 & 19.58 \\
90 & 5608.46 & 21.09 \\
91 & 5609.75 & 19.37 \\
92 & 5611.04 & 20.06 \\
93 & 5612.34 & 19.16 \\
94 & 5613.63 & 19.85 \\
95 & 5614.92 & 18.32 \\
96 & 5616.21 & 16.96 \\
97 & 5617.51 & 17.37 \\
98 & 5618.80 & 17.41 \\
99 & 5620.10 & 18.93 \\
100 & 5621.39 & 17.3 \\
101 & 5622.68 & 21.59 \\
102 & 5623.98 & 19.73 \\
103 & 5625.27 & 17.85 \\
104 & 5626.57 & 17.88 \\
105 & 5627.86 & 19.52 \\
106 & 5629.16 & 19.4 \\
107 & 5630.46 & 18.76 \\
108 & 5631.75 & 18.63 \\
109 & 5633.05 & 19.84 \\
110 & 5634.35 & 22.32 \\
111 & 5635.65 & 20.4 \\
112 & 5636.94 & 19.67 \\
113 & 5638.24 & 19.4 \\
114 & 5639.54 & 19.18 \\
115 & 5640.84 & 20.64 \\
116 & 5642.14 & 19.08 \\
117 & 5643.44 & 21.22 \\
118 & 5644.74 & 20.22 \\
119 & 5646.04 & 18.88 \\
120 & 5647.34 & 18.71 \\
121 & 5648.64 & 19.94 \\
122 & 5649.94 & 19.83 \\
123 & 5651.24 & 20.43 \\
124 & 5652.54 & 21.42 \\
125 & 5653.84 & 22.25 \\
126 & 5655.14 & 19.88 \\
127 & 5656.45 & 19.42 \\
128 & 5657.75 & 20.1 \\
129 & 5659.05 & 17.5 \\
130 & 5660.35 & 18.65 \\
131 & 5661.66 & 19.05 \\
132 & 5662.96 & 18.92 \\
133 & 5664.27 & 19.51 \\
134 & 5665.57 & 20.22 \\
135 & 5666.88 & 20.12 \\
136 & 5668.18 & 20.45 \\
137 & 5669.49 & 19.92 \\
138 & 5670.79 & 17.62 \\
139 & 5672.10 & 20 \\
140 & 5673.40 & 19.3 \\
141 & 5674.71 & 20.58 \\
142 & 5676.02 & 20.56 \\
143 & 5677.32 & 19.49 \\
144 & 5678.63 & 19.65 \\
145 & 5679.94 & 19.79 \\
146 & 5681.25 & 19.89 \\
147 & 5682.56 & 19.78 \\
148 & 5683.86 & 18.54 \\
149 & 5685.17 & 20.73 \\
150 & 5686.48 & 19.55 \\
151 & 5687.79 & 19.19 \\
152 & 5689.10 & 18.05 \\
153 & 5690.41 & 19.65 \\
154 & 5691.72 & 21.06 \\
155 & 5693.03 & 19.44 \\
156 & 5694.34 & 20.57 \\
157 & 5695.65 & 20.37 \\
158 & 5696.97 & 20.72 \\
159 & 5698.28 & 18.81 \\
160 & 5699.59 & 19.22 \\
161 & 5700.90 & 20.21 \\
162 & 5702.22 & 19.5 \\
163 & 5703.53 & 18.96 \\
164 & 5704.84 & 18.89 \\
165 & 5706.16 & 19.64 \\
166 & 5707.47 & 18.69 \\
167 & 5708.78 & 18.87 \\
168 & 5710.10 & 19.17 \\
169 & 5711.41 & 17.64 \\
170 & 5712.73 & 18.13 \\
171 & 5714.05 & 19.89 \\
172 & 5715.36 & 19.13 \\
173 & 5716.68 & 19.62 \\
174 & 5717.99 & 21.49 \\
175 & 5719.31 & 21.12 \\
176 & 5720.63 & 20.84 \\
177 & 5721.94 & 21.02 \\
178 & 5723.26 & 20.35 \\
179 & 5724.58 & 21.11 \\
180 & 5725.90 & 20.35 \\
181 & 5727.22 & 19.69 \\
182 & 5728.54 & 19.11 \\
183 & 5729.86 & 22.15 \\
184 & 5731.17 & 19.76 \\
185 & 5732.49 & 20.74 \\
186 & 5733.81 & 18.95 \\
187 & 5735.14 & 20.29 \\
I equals -0.5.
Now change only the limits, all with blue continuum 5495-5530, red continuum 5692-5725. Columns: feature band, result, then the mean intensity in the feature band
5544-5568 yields -0.9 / 18.8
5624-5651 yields -0.9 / 19.6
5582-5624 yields 1.5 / 17.9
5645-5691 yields -0.9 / 19.7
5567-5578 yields 0.0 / 18.3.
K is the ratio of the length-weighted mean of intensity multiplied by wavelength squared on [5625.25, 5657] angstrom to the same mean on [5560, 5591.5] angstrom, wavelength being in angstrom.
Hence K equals 1.13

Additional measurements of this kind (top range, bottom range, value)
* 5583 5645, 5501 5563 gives 1.04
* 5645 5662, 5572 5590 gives 1.12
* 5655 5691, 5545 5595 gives 1.10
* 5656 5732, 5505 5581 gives 1.13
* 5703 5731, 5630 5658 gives 1.02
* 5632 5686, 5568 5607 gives 1.15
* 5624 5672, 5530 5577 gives 1.09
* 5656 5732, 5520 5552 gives 1.11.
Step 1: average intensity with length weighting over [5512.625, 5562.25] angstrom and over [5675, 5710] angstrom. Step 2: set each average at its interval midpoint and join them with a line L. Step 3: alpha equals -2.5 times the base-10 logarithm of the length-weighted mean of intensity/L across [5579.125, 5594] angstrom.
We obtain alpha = 0.08 mag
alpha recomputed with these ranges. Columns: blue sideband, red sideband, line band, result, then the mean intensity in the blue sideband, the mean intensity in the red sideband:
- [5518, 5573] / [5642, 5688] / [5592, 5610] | 0.08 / 18.6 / 19.7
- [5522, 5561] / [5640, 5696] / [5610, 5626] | 0.04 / 18.8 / 19.8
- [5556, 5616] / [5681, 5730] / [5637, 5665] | -0.04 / 18.1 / 19.7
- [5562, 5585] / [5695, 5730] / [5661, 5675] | -0.01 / 18.4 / 19.8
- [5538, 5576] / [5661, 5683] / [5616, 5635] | 0.02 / 18.7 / 19.7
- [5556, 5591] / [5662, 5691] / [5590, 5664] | 0.00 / 18.1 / 19.6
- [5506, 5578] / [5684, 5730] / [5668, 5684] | -0.01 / 18.4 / 19.8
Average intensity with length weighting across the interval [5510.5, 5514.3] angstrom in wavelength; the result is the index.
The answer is 15.6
